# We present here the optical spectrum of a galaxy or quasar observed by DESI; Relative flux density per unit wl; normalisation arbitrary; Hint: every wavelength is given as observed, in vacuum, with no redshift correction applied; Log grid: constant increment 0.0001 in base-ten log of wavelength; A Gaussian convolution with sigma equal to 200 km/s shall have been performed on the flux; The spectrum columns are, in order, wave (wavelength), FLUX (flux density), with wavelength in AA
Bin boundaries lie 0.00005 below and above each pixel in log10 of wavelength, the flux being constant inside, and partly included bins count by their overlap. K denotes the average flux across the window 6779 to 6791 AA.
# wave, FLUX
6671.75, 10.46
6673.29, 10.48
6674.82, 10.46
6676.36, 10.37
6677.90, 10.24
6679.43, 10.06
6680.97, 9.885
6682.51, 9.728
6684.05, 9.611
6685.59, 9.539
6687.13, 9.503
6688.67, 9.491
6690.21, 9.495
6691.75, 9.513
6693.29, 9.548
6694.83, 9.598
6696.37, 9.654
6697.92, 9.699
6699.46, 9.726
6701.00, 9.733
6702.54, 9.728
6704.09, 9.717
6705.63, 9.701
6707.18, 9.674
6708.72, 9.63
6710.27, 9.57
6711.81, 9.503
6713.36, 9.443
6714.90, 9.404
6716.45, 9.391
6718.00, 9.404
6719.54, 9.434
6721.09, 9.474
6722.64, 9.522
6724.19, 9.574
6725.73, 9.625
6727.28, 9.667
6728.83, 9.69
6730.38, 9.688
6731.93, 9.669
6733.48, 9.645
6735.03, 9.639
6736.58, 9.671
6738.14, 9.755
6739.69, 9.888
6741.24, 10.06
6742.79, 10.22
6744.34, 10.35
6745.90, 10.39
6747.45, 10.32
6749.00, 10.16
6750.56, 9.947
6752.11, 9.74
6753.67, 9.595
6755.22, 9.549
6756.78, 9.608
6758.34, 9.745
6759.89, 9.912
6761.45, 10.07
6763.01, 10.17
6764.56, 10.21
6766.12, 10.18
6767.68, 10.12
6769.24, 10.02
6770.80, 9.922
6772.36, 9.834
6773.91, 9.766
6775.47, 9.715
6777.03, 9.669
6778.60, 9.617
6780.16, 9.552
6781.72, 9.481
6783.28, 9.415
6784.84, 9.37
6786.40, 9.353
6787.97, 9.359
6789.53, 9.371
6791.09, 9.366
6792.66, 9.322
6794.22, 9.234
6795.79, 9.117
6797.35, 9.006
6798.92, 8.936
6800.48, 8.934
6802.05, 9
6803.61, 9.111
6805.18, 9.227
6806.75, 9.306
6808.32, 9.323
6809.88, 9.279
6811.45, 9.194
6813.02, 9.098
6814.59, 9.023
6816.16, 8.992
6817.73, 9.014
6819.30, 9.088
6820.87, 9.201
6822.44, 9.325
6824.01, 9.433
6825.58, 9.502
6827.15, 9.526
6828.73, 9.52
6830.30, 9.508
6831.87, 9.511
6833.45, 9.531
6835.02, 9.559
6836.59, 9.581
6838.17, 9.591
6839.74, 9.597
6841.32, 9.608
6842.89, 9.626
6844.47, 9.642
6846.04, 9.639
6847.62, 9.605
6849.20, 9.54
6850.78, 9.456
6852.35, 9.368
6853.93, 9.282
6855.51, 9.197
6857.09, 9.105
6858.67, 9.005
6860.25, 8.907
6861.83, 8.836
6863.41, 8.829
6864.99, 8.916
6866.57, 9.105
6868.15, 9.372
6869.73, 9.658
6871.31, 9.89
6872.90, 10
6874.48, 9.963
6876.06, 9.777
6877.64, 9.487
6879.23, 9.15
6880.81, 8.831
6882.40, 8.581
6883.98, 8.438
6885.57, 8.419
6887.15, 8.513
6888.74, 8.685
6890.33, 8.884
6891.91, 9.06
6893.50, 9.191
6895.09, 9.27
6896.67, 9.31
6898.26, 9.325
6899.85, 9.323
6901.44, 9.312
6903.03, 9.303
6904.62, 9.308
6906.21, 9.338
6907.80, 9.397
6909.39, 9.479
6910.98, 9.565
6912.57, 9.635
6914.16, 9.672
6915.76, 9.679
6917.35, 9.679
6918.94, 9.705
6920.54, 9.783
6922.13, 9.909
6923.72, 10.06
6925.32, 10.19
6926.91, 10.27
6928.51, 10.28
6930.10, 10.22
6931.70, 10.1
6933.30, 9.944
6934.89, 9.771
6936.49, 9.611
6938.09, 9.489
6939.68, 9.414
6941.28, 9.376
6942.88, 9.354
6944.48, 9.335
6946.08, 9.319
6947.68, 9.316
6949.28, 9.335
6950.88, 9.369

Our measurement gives 9.42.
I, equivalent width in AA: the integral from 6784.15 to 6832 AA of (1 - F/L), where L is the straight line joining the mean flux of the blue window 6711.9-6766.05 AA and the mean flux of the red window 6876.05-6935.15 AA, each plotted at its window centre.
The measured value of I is 2.0 AA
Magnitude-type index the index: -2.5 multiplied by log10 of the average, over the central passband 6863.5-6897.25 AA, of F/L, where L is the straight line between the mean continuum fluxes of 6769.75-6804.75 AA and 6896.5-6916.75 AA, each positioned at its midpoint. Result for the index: 0.03 mag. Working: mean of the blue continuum 9.39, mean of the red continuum 9.44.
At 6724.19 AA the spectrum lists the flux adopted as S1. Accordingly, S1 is 9.574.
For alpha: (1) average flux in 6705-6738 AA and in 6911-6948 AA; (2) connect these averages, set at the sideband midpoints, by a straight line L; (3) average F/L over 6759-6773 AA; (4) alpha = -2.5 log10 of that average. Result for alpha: -0.048 mag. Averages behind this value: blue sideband 9.57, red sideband 9.74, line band 10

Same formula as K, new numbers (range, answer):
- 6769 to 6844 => 9.38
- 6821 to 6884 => 9.38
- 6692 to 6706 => 9.67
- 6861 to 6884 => 9.28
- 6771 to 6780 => 9.72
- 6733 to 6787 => 9.85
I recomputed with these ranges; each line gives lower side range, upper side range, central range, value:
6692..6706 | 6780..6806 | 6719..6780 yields -2.6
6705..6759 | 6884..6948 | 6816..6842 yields 0.5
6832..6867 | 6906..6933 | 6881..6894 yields 1.2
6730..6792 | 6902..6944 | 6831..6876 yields 1.5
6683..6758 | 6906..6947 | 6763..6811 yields 1.1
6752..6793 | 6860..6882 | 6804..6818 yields 0.6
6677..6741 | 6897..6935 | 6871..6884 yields 0.4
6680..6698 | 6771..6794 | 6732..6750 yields -0.8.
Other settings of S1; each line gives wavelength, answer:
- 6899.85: 9.323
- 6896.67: 9.31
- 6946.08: 9.319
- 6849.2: 9.54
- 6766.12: 10.18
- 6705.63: 9.701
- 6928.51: 10.28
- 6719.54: 9.434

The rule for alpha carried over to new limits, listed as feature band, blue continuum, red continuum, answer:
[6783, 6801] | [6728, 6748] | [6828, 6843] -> 0.056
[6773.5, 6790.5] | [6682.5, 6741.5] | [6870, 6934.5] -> 0.006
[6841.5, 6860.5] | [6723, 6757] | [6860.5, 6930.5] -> 0.016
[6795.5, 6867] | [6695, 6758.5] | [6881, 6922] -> 0.018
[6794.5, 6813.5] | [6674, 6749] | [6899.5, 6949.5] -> 0.066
